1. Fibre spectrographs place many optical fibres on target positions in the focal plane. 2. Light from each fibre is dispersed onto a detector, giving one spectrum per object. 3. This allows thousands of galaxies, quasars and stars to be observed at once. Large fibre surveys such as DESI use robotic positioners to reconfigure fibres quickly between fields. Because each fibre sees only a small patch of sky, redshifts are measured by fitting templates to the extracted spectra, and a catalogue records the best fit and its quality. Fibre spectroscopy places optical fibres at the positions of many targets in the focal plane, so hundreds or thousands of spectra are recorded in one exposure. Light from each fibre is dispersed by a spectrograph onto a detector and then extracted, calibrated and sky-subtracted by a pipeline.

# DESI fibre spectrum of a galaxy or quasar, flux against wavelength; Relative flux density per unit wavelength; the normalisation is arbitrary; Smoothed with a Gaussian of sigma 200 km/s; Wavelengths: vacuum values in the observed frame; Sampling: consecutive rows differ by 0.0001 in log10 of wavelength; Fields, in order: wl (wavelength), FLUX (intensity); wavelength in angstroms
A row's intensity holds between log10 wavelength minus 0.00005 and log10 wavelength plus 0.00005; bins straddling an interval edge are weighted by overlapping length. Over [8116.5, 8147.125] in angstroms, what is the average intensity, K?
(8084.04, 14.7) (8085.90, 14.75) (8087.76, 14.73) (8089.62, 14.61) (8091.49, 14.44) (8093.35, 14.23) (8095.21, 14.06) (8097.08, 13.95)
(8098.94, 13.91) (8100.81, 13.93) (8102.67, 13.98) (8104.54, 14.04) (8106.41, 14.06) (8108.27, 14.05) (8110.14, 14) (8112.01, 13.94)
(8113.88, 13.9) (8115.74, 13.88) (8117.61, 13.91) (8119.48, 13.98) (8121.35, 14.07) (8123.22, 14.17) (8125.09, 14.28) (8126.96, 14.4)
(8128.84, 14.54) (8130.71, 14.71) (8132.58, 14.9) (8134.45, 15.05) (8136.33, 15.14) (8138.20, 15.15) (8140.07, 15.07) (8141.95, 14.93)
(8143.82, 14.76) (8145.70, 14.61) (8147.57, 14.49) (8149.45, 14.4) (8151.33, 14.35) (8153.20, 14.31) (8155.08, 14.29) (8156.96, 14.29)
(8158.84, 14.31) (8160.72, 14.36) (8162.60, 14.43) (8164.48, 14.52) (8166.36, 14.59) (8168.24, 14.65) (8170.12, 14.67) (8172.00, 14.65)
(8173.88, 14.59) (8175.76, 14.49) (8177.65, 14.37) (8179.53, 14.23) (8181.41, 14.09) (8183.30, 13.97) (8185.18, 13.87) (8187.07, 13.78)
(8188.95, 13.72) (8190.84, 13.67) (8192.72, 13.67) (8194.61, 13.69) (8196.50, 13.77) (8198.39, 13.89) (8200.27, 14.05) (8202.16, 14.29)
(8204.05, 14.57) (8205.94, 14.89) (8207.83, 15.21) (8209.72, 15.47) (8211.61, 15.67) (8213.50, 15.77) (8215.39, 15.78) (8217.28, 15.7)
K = 14.6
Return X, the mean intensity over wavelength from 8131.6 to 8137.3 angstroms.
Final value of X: 15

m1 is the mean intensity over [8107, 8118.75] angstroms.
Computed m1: 14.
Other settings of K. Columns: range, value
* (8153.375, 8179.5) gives 14.5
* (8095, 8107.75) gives 14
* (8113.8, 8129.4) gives 14.1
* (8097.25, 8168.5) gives 14.4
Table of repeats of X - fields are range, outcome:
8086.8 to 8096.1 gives 14.4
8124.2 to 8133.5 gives 14.6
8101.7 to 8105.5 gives 14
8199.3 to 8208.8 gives 14.6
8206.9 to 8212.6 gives 15.5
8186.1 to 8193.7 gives 13.7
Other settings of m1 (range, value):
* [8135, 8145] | 15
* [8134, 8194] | 14.4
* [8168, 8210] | 14.2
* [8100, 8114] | 14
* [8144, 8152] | 14.5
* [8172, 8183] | 14.4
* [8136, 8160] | 14.6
